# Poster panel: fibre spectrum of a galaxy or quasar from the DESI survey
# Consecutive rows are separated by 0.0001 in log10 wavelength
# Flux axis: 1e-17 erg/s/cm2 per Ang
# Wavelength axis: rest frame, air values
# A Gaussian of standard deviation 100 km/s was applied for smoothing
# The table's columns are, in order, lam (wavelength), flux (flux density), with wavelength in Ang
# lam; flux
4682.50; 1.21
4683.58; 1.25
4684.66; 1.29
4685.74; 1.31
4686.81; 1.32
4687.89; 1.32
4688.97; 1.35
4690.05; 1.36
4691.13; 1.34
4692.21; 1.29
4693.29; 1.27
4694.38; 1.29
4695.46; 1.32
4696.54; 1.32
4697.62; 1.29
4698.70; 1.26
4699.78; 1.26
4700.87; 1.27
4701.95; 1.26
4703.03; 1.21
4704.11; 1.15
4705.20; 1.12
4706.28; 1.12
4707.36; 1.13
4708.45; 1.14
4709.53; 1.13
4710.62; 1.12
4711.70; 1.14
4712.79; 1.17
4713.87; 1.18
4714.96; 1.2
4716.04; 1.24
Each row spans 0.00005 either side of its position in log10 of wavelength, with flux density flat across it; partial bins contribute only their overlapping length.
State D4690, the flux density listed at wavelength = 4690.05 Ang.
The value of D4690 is 1.36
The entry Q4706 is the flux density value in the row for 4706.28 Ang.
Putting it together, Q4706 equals 1.12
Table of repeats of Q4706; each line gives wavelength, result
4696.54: 1.32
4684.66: 1.29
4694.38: 1.29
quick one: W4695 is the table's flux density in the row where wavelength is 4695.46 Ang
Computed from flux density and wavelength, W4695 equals 1.32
